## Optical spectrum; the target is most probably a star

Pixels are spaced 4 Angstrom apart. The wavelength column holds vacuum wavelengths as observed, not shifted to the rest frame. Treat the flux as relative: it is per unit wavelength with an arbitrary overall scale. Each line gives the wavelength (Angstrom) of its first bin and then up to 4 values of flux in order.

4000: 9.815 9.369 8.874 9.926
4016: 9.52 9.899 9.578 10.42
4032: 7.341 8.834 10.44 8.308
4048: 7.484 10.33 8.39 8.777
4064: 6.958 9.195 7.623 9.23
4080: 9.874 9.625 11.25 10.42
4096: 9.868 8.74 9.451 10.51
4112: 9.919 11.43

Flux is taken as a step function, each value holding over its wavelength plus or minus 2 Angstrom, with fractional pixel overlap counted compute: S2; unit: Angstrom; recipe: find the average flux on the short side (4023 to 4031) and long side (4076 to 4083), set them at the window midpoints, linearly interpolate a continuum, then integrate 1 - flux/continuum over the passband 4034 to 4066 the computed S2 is 3.3 Angstrom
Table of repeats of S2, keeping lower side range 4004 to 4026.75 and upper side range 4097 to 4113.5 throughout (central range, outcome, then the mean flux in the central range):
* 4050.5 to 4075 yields 2.8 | 8.54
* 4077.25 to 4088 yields -0.4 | 9.99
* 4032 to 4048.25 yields 1.5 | 8.73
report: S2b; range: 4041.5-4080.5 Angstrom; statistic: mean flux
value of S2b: 8.59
